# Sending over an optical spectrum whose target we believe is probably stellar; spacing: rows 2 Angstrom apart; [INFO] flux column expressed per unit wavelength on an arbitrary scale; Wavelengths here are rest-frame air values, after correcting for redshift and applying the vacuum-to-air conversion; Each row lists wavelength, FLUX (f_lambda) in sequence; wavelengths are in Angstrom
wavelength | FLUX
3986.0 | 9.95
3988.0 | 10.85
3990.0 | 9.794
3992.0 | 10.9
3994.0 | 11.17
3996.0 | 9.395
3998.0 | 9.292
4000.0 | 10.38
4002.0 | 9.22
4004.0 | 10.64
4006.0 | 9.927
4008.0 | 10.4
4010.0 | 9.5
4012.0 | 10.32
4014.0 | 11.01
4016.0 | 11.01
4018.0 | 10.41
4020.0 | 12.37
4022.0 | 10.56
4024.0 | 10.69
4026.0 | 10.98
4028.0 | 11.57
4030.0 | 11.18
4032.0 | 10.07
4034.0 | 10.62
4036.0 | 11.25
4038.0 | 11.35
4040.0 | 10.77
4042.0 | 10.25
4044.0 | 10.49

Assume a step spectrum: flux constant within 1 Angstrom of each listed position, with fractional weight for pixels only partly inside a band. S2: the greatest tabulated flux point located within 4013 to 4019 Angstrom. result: 11.01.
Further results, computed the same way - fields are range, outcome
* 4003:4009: 10.64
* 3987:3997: 11.17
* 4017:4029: 12.37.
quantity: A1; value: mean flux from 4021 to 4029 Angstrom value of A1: 10.9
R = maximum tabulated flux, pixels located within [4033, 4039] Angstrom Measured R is 11.35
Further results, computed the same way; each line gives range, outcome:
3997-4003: 10.38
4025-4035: 11.57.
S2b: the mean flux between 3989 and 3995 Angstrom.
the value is 10.6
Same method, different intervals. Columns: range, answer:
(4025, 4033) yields 10.9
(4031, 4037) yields 10.6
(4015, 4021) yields 11.3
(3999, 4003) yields 9.8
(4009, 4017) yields 10.5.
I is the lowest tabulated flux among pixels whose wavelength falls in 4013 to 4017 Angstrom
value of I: 11.01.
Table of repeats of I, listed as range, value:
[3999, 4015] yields 9.22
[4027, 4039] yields 10.07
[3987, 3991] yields 9.794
